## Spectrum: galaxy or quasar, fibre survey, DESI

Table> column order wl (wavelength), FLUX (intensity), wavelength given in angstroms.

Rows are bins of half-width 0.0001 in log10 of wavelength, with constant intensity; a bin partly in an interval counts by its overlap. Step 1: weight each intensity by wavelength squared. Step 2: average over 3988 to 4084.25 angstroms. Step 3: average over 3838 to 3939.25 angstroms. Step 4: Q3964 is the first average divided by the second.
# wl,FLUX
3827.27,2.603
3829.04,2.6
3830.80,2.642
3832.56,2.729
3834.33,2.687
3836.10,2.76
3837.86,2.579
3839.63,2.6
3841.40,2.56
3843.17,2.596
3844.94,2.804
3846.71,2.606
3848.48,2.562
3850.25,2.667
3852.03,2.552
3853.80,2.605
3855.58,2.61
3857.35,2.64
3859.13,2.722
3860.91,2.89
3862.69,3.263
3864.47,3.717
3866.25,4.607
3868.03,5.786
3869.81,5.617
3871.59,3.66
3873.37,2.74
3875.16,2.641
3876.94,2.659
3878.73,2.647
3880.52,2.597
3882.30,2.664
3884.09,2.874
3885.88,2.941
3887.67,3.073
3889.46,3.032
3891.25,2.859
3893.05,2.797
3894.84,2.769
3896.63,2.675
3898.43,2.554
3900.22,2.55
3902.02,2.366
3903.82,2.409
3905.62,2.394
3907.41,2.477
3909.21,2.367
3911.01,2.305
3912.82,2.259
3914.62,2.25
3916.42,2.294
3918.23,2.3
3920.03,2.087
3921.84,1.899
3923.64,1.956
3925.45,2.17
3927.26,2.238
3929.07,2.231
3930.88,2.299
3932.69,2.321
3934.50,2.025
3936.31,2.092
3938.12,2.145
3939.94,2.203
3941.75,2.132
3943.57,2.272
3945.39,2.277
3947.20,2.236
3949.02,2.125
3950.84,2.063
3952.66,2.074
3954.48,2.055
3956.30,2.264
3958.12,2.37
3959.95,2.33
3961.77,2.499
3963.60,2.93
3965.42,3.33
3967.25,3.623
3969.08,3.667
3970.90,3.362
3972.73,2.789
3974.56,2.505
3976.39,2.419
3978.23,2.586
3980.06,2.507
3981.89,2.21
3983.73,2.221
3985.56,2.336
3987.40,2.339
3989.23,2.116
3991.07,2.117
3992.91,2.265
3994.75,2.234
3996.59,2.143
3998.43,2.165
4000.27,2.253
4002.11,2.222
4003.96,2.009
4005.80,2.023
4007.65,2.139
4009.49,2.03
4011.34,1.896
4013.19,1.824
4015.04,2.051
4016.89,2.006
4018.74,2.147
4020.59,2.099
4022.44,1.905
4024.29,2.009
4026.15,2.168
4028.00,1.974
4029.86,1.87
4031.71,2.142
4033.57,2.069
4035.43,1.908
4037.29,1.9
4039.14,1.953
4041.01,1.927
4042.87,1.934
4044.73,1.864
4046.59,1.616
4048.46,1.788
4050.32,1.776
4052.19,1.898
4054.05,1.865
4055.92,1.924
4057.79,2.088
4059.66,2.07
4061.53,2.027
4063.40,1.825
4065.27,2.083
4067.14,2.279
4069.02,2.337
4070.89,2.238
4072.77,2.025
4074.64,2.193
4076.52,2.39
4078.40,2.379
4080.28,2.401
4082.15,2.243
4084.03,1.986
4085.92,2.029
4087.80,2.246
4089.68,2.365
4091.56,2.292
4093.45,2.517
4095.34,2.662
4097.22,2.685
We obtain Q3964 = 0.82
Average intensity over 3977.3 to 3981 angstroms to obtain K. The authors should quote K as 2.54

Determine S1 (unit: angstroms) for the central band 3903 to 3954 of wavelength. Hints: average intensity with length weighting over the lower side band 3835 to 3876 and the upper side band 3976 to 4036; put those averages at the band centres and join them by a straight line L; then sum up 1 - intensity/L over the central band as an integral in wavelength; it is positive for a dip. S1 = 8.33 angstroms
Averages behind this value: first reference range 3.12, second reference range 2.13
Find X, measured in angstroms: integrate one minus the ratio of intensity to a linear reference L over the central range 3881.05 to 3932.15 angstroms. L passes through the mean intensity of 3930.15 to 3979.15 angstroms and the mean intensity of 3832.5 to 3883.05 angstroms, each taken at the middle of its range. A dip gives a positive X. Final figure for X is 5.5 angstroms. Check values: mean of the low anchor 3.03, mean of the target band 2.47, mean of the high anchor 2.48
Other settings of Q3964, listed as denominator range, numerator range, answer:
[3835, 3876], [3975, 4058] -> 0.72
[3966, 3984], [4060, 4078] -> 0.80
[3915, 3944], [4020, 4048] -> 0.95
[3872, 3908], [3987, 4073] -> 0.81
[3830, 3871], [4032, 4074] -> 0.71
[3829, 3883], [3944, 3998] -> 0.87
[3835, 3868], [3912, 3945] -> 0.77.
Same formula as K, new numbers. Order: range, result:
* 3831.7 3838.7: 2.69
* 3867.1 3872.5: 5.02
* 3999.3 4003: 2.24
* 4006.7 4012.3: 2.02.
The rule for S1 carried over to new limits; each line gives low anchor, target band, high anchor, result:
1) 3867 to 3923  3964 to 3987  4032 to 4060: -4.6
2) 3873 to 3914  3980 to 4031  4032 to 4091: 3.2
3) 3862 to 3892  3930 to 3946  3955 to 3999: 3.8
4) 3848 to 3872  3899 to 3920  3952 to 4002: 4.8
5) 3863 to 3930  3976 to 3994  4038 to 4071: 0.2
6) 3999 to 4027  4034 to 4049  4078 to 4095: 1.9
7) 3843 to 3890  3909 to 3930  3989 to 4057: 4.2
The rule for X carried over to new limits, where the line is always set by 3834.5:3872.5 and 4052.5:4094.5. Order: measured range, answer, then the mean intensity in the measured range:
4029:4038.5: 1.5 angstroms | 1.98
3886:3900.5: 0.8 angstroms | 2.81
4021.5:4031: 1.6 angstroms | 1.99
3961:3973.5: -2.5 angstroms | 3.18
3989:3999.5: 1.4 angstroms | 2.18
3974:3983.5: 0.6 angstroms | 2.42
